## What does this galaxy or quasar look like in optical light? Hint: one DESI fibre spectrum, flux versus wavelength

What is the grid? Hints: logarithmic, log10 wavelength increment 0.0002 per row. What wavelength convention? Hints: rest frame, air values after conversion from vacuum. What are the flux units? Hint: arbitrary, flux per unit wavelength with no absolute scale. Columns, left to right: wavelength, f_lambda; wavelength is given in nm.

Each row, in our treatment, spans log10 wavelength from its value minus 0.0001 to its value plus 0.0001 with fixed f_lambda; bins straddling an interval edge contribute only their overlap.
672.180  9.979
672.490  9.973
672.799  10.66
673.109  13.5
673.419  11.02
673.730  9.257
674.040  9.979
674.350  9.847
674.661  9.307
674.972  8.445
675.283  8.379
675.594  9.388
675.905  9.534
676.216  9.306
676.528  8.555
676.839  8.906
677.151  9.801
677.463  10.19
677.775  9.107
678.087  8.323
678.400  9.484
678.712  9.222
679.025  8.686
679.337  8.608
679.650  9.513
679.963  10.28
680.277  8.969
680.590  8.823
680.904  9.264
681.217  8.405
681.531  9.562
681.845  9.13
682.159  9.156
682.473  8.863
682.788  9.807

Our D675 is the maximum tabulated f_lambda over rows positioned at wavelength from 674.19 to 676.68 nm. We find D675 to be 9.847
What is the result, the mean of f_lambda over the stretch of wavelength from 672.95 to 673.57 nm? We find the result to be 12.3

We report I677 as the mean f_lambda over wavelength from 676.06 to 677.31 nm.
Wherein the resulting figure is 9.15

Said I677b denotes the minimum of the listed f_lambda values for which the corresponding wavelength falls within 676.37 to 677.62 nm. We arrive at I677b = 8.555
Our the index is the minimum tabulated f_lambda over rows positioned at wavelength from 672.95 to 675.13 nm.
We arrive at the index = 8.445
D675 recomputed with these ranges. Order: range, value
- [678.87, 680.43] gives 10.28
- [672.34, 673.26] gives 13.5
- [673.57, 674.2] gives 9.979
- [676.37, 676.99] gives 8.906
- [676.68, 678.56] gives 10.19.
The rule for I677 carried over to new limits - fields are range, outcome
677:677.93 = 9.7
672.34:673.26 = 11.4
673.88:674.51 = 9.91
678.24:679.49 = 9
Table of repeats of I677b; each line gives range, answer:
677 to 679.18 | 8.323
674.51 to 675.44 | 8.379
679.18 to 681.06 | 8.608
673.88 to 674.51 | 9.847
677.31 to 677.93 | 9.107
